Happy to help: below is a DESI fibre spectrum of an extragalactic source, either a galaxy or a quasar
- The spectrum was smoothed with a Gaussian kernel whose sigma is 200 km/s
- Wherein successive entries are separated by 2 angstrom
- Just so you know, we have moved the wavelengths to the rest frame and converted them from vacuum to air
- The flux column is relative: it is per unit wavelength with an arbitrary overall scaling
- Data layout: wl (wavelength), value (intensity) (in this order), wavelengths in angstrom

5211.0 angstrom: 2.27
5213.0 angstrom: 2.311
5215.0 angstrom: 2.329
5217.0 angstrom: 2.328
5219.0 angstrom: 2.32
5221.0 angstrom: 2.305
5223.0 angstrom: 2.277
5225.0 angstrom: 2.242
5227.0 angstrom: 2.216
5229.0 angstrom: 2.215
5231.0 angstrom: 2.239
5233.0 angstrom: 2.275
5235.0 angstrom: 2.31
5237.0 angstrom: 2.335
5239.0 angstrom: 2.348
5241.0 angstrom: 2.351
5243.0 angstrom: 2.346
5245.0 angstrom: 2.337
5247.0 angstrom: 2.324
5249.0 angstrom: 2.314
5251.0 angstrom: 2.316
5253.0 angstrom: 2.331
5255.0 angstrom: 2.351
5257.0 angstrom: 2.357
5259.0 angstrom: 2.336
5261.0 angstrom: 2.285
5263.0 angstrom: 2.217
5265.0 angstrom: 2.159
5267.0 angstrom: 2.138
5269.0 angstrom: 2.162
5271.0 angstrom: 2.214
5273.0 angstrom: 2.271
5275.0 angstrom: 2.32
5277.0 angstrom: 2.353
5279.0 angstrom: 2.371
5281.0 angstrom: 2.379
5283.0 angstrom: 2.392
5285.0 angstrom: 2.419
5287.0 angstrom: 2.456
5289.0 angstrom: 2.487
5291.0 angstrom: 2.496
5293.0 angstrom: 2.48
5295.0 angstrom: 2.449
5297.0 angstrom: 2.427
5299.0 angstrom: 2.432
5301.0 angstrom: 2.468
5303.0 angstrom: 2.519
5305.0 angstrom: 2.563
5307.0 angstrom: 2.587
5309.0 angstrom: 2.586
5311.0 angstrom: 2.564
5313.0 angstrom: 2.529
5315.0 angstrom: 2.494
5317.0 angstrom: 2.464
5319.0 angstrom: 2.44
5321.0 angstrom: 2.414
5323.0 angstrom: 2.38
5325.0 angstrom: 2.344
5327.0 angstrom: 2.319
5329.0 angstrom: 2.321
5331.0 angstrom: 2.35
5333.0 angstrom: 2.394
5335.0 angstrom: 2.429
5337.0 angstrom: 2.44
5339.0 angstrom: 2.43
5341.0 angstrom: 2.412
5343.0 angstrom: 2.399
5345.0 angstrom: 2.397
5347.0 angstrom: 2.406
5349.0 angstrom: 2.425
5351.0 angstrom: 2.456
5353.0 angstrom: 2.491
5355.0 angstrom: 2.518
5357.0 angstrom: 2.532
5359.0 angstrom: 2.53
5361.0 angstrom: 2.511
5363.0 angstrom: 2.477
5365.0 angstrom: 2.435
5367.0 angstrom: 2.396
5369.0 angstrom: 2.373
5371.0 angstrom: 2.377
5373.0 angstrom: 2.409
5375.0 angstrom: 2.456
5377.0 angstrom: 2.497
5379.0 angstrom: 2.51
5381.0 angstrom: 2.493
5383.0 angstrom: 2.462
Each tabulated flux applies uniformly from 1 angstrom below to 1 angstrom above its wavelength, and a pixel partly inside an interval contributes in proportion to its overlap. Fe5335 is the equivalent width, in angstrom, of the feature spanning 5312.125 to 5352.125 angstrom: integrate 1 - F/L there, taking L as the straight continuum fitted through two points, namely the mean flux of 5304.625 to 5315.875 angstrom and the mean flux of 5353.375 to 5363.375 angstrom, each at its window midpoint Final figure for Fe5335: 2.0 angstrom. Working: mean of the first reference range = 2.55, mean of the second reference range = 2.51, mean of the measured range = 2.41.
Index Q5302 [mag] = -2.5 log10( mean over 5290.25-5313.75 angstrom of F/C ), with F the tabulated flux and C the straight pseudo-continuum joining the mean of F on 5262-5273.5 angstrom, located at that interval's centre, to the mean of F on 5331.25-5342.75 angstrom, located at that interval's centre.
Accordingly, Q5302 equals -0.09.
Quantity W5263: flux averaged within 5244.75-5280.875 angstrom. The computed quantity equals 2.29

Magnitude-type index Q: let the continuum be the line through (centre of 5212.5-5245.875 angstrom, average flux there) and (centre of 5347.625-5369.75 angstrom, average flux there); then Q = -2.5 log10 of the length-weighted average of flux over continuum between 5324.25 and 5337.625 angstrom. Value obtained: 0.03 mag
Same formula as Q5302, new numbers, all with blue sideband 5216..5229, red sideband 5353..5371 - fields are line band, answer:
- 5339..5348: 0.02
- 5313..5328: 0.00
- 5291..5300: -0.03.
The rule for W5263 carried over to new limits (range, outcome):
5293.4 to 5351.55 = 2.44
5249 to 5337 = 2.39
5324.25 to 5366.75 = 2.43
